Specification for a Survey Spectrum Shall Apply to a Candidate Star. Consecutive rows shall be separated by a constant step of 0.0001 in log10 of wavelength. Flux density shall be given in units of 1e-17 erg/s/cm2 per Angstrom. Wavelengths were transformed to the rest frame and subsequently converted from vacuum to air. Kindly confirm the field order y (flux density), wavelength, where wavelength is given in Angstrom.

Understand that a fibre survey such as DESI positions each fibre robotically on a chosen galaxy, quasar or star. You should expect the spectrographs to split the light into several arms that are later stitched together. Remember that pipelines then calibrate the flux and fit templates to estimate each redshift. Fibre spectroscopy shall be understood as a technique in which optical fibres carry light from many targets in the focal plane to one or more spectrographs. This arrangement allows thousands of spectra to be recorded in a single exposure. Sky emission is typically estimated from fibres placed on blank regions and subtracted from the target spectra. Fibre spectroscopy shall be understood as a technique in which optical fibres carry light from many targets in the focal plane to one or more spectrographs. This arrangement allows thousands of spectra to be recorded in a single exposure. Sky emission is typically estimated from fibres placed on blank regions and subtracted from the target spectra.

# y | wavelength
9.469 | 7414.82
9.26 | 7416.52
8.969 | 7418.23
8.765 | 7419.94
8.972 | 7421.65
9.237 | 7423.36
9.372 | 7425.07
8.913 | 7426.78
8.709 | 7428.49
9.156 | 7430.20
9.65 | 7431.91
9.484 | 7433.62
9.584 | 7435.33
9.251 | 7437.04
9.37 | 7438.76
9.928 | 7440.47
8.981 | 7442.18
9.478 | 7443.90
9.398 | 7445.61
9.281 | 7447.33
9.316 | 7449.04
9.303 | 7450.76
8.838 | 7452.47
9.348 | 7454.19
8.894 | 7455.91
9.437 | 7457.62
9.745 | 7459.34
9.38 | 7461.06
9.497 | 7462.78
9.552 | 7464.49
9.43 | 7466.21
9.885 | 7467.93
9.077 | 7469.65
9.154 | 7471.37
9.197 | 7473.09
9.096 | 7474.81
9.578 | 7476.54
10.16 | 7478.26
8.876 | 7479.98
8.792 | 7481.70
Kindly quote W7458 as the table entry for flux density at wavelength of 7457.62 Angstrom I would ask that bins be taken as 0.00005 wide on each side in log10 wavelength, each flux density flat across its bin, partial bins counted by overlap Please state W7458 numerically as 9.437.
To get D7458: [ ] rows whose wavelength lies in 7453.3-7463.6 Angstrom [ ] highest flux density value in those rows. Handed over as 9.745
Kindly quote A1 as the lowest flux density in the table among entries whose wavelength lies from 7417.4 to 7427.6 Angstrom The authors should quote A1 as 8.765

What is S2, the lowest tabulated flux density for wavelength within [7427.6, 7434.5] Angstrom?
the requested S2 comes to 8.709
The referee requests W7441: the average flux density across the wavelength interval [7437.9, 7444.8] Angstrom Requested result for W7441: 9.44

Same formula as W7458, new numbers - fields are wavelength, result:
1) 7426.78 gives 8.913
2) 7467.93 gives 9.885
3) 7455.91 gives 8.894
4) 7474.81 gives 9.096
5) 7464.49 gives 9.552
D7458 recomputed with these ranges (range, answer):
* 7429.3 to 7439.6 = 9.65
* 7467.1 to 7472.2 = 9.885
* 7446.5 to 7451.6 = 9.316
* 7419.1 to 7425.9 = 9.372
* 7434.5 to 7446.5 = 9.928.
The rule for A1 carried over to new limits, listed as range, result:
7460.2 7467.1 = 9.38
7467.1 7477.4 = 9.077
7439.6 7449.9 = 8.981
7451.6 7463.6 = 8.838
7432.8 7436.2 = 9.484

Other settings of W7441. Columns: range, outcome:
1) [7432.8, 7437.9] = 9.44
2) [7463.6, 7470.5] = 9.5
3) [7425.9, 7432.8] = 9.11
